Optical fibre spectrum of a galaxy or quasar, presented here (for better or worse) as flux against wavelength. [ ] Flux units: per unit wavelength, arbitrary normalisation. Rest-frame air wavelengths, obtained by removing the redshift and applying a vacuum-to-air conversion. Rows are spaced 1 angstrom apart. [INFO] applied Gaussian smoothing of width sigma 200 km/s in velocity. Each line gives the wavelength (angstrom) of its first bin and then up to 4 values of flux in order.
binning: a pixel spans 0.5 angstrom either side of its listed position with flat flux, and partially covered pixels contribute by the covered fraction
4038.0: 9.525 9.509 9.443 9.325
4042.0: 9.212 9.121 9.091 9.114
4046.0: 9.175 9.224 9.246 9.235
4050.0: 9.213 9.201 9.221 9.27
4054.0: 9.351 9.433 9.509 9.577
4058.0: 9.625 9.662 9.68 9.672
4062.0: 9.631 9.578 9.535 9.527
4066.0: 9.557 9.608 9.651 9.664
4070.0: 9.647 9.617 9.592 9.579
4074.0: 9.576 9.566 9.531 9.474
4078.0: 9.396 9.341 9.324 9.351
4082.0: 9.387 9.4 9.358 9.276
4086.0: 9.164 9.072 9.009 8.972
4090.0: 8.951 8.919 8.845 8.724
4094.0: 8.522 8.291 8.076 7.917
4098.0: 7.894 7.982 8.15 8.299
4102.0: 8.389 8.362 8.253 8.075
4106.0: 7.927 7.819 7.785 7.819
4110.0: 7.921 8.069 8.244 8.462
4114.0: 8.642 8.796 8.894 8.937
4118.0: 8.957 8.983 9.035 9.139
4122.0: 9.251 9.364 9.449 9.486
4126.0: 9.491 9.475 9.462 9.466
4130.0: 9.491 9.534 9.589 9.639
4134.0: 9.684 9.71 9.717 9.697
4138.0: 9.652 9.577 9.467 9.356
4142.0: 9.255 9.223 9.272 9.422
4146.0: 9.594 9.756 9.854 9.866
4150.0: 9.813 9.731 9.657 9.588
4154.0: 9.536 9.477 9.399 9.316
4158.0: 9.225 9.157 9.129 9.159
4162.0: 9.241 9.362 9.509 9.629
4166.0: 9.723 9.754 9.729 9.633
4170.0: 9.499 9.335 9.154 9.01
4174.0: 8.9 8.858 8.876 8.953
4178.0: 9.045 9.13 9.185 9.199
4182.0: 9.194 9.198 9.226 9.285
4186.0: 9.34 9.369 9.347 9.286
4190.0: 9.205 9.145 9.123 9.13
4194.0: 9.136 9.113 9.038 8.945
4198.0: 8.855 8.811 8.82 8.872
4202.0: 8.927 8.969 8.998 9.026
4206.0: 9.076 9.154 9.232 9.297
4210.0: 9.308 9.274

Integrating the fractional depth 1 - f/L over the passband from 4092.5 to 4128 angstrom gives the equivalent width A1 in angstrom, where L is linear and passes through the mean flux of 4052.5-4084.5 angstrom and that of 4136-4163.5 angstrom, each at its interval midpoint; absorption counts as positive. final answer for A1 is 3.5 angstrom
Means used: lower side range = 9.52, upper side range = 9.48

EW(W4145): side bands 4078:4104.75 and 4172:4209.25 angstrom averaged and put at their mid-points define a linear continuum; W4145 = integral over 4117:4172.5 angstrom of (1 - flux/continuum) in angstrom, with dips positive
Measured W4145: -3.3 angstrom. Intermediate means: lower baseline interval 8.75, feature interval 9.46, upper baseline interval 9.09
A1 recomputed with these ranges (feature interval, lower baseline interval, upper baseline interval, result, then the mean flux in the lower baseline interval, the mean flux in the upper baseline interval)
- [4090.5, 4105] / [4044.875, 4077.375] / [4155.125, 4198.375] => 1.67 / 9.48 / 9.24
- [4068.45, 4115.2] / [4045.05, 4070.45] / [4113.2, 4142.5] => 3.13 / 9.46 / 9.34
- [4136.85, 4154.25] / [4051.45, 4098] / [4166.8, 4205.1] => -0.72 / 9.28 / 9.14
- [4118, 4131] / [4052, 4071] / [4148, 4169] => 0.26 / 9.56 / 9.51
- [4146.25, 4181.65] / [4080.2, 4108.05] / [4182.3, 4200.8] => -1.60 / 8.6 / 9.13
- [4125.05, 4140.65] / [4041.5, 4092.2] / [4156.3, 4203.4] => -0.51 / 9.37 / 9.19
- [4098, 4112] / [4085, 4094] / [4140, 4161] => 1.57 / 8.95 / 9.47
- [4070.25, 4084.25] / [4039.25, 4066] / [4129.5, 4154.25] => -0.04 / 9.38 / 9.59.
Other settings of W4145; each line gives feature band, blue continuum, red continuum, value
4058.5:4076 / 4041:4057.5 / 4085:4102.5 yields -1.2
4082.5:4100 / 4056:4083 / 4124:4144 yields 1.5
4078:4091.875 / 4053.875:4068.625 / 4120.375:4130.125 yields 0.5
